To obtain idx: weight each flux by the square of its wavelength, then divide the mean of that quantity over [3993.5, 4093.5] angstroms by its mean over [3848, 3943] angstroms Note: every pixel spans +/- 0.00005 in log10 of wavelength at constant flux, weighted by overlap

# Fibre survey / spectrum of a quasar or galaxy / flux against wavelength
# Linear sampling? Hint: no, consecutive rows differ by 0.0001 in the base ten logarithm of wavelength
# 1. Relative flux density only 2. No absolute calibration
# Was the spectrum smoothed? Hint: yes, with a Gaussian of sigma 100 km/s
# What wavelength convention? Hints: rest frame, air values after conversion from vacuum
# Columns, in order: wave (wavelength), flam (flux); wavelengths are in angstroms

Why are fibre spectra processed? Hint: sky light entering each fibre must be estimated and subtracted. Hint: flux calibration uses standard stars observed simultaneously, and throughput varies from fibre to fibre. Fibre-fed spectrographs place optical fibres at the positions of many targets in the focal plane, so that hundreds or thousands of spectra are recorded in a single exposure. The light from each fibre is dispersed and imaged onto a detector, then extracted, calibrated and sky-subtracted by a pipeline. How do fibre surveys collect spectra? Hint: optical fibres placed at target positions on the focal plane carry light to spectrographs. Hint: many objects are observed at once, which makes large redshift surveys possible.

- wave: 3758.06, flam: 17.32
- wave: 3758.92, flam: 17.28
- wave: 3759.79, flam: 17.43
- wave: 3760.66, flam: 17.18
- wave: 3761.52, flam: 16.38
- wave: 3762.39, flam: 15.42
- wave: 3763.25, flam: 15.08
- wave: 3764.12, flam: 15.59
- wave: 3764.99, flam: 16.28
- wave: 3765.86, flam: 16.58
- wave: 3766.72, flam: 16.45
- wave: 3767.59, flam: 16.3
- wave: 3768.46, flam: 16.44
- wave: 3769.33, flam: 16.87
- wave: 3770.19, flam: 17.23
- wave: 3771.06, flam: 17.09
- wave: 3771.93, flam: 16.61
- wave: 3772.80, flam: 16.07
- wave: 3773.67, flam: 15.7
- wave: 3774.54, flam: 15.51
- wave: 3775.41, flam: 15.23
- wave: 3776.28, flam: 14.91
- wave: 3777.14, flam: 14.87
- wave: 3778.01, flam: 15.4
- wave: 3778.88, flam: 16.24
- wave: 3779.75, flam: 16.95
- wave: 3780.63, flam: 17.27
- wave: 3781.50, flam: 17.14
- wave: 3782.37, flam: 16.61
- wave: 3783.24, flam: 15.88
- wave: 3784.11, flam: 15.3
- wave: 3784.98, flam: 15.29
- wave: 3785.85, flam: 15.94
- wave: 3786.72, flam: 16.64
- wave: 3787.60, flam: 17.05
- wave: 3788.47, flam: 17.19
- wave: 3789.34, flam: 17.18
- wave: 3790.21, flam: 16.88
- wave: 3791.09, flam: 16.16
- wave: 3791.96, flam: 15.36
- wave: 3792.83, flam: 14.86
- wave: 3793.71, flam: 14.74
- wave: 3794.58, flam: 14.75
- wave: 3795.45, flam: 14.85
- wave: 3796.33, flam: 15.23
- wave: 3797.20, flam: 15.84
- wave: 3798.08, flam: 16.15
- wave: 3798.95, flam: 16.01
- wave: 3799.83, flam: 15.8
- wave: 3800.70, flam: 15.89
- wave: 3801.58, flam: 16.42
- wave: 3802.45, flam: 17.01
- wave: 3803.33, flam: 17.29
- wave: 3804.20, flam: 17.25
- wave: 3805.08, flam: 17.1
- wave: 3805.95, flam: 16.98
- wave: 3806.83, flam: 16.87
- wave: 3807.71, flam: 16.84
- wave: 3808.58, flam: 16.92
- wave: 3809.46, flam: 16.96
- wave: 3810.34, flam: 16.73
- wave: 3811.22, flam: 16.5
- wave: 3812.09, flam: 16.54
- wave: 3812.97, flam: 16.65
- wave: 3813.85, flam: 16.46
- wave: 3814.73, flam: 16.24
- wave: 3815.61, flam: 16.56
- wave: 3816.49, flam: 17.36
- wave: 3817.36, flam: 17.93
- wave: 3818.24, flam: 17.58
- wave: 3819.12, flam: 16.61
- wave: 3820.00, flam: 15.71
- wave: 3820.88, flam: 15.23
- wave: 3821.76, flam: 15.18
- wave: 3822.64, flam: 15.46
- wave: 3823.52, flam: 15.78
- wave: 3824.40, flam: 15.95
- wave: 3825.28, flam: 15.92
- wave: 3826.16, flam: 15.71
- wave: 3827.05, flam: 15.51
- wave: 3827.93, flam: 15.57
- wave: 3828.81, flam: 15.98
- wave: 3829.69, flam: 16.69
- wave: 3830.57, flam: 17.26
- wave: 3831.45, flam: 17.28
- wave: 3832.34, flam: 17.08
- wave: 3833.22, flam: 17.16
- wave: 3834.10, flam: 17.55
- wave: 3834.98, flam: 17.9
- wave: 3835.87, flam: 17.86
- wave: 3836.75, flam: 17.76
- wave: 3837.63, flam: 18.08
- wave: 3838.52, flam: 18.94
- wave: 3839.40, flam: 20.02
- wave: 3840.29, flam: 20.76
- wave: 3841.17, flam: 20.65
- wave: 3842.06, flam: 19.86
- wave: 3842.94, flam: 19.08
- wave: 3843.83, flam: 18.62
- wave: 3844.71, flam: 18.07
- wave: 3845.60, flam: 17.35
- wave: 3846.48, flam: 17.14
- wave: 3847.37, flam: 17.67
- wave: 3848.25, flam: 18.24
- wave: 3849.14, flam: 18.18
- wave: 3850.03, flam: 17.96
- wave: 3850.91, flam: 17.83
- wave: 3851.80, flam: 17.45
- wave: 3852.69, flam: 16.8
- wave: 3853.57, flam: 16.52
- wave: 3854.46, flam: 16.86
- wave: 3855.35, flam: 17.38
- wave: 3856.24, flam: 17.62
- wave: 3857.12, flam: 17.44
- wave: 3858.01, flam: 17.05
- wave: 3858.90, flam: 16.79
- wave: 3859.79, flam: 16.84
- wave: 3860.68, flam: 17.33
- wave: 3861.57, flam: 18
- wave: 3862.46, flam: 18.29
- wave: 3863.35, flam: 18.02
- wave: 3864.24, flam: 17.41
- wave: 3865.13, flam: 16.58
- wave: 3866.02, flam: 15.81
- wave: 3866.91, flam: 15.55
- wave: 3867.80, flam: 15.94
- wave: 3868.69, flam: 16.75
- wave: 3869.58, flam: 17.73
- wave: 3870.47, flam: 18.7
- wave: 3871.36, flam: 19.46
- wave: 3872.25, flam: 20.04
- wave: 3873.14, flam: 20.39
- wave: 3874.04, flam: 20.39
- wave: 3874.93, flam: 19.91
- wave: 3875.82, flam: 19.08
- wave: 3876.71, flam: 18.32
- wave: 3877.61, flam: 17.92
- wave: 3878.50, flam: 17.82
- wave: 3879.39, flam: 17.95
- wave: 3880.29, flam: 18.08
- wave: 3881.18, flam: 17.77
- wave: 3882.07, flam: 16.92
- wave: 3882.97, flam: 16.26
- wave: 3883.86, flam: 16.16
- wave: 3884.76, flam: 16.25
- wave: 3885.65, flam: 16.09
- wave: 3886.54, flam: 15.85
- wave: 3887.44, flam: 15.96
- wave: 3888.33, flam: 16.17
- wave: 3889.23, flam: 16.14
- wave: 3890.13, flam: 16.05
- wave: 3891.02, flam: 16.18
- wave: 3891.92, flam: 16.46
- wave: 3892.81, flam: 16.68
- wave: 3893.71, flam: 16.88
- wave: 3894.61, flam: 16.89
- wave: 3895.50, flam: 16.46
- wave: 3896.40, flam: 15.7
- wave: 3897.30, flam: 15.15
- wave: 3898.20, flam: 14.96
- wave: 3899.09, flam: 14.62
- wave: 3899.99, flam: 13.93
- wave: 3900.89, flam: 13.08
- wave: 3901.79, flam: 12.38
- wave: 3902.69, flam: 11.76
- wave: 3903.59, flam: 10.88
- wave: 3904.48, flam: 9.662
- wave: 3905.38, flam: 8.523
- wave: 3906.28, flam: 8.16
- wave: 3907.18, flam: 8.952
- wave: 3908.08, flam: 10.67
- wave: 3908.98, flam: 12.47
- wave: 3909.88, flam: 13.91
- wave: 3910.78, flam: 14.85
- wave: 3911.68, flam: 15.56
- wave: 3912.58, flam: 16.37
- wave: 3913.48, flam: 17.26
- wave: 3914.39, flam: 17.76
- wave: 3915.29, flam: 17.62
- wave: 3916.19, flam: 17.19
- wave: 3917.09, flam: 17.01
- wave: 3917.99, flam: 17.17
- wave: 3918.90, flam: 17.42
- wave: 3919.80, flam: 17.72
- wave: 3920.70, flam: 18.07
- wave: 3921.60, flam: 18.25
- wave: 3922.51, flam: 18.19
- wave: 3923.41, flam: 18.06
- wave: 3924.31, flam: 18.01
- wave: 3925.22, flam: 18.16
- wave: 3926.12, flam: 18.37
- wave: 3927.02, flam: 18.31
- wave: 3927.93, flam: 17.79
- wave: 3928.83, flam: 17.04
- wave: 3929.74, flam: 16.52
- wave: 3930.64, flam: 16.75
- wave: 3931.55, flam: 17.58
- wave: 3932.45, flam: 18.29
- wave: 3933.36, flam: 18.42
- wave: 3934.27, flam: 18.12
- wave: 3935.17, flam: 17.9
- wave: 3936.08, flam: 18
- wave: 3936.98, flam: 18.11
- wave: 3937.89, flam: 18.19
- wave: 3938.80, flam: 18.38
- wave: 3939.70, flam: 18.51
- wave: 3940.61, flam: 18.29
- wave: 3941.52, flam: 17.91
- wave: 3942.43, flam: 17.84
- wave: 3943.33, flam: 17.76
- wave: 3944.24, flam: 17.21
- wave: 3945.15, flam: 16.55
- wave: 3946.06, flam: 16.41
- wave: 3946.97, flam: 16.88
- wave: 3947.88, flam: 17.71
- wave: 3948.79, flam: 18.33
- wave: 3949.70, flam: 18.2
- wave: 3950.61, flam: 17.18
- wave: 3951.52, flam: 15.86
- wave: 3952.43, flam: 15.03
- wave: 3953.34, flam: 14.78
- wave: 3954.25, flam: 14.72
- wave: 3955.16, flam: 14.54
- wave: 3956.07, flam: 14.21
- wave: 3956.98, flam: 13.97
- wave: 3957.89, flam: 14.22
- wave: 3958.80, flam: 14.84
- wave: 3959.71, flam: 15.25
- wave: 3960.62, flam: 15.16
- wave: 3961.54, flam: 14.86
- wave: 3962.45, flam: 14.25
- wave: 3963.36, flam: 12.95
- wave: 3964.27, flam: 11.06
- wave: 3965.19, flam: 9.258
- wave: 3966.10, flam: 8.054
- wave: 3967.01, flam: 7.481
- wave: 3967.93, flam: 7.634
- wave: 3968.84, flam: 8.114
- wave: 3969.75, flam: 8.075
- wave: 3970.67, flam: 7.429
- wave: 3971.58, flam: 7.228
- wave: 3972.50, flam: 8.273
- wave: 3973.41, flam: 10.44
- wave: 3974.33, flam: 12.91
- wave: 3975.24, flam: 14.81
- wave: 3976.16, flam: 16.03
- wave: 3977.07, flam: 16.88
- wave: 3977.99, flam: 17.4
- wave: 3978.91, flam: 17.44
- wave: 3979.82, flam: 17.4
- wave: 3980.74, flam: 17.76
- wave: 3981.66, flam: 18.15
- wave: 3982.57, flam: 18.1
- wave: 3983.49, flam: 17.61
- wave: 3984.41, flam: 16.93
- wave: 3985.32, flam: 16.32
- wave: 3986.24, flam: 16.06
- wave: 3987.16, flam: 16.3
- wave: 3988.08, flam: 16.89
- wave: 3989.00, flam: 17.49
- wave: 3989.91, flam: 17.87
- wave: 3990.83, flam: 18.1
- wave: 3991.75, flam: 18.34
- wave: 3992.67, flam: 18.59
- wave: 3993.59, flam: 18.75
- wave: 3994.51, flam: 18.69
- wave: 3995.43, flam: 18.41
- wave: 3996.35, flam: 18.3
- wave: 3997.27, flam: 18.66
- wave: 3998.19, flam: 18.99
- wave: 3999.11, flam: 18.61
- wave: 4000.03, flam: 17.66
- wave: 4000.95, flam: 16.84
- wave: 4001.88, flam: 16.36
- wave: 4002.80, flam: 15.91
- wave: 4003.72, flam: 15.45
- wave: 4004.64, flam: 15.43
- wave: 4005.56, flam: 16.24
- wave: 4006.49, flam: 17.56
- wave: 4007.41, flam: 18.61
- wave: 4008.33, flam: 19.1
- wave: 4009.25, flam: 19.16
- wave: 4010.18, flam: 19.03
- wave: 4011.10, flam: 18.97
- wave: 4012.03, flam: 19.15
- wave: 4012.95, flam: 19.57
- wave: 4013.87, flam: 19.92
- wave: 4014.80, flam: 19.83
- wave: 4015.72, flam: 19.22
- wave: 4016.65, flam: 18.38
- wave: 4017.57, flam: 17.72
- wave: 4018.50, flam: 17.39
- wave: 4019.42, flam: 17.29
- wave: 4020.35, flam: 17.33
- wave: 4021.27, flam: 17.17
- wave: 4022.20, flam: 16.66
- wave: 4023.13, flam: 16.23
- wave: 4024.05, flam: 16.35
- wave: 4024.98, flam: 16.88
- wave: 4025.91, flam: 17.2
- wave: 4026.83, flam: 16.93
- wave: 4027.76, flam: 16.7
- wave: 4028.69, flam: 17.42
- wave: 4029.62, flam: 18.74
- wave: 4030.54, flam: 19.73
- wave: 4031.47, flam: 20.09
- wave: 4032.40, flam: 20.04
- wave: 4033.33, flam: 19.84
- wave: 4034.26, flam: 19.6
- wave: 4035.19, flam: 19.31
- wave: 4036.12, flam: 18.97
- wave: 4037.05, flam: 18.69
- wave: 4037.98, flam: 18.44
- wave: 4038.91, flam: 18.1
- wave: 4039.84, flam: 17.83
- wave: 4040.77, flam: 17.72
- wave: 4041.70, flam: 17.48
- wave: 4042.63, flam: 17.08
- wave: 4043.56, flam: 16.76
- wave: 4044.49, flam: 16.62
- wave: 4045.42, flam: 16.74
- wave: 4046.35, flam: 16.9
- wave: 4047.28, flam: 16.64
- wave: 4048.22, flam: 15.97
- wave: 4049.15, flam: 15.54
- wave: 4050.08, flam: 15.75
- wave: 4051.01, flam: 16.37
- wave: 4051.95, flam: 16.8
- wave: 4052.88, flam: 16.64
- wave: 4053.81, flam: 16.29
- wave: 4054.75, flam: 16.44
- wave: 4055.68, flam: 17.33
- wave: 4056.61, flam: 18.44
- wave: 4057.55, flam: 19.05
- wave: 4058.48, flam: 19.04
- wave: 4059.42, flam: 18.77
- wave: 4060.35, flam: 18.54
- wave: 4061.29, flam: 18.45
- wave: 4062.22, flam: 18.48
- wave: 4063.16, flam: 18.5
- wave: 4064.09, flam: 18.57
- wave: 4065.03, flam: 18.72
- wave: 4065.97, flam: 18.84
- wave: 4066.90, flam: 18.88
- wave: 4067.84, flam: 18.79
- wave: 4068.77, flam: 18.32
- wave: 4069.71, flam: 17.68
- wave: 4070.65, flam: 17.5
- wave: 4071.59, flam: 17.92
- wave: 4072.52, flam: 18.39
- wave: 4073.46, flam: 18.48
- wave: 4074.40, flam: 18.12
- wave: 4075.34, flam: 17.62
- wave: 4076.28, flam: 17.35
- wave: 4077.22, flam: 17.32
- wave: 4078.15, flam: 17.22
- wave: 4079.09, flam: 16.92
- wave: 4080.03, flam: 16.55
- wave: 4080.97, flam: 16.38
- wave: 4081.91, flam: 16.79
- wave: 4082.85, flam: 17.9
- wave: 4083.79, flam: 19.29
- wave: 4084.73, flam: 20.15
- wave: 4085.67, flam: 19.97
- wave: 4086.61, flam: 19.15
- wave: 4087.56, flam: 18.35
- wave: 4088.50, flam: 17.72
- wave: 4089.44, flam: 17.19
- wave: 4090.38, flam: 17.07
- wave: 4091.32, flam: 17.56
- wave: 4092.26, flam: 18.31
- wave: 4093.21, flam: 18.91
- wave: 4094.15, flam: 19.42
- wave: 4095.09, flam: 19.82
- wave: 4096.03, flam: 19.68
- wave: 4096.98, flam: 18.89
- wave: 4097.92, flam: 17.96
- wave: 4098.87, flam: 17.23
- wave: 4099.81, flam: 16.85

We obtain 1.16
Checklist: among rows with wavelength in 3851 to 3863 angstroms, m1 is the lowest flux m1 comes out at 16.52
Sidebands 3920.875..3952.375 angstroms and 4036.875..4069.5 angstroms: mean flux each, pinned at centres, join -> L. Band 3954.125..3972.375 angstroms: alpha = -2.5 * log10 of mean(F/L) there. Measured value 0.46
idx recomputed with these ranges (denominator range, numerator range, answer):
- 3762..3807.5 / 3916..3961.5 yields 1.14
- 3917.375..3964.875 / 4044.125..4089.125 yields 1.13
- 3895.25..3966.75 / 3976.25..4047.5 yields 1.19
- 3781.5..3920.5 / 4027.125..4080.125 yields 1.20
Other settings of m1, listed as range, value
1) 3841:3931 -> 8.16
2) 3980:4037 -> 15.43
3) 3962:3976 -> 7.228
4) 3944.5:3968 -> 7.481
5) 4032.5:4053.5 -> 15.54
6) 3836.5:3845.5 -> 17.76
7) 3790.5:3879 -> 14.74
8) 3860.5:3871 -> 15.55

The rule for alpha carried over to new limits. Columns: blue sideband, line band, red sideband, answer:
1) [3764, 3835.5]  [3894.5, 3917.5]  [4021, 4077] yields 0.22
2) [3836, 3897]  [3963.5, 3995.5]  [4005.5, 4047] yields 0.24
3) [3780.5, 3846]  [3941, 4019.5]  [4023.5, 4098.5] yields 0.11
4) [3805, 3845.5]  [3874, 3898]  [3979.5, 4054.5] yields 0.03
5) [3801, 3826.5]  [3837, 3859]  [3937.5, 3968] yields -0.12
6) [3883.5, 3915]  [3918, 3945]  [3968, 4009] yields -0.19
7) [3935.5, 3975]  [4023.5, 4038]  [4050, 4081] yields -0.11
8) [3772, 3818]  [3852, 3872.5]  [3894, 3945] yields -0.08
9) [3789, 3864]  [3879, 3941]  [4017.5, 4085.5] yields 0.08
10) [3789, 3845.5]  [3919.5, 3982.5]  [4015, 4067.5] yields 0.13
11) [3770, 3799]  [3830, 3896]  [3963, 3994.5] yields -0.15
